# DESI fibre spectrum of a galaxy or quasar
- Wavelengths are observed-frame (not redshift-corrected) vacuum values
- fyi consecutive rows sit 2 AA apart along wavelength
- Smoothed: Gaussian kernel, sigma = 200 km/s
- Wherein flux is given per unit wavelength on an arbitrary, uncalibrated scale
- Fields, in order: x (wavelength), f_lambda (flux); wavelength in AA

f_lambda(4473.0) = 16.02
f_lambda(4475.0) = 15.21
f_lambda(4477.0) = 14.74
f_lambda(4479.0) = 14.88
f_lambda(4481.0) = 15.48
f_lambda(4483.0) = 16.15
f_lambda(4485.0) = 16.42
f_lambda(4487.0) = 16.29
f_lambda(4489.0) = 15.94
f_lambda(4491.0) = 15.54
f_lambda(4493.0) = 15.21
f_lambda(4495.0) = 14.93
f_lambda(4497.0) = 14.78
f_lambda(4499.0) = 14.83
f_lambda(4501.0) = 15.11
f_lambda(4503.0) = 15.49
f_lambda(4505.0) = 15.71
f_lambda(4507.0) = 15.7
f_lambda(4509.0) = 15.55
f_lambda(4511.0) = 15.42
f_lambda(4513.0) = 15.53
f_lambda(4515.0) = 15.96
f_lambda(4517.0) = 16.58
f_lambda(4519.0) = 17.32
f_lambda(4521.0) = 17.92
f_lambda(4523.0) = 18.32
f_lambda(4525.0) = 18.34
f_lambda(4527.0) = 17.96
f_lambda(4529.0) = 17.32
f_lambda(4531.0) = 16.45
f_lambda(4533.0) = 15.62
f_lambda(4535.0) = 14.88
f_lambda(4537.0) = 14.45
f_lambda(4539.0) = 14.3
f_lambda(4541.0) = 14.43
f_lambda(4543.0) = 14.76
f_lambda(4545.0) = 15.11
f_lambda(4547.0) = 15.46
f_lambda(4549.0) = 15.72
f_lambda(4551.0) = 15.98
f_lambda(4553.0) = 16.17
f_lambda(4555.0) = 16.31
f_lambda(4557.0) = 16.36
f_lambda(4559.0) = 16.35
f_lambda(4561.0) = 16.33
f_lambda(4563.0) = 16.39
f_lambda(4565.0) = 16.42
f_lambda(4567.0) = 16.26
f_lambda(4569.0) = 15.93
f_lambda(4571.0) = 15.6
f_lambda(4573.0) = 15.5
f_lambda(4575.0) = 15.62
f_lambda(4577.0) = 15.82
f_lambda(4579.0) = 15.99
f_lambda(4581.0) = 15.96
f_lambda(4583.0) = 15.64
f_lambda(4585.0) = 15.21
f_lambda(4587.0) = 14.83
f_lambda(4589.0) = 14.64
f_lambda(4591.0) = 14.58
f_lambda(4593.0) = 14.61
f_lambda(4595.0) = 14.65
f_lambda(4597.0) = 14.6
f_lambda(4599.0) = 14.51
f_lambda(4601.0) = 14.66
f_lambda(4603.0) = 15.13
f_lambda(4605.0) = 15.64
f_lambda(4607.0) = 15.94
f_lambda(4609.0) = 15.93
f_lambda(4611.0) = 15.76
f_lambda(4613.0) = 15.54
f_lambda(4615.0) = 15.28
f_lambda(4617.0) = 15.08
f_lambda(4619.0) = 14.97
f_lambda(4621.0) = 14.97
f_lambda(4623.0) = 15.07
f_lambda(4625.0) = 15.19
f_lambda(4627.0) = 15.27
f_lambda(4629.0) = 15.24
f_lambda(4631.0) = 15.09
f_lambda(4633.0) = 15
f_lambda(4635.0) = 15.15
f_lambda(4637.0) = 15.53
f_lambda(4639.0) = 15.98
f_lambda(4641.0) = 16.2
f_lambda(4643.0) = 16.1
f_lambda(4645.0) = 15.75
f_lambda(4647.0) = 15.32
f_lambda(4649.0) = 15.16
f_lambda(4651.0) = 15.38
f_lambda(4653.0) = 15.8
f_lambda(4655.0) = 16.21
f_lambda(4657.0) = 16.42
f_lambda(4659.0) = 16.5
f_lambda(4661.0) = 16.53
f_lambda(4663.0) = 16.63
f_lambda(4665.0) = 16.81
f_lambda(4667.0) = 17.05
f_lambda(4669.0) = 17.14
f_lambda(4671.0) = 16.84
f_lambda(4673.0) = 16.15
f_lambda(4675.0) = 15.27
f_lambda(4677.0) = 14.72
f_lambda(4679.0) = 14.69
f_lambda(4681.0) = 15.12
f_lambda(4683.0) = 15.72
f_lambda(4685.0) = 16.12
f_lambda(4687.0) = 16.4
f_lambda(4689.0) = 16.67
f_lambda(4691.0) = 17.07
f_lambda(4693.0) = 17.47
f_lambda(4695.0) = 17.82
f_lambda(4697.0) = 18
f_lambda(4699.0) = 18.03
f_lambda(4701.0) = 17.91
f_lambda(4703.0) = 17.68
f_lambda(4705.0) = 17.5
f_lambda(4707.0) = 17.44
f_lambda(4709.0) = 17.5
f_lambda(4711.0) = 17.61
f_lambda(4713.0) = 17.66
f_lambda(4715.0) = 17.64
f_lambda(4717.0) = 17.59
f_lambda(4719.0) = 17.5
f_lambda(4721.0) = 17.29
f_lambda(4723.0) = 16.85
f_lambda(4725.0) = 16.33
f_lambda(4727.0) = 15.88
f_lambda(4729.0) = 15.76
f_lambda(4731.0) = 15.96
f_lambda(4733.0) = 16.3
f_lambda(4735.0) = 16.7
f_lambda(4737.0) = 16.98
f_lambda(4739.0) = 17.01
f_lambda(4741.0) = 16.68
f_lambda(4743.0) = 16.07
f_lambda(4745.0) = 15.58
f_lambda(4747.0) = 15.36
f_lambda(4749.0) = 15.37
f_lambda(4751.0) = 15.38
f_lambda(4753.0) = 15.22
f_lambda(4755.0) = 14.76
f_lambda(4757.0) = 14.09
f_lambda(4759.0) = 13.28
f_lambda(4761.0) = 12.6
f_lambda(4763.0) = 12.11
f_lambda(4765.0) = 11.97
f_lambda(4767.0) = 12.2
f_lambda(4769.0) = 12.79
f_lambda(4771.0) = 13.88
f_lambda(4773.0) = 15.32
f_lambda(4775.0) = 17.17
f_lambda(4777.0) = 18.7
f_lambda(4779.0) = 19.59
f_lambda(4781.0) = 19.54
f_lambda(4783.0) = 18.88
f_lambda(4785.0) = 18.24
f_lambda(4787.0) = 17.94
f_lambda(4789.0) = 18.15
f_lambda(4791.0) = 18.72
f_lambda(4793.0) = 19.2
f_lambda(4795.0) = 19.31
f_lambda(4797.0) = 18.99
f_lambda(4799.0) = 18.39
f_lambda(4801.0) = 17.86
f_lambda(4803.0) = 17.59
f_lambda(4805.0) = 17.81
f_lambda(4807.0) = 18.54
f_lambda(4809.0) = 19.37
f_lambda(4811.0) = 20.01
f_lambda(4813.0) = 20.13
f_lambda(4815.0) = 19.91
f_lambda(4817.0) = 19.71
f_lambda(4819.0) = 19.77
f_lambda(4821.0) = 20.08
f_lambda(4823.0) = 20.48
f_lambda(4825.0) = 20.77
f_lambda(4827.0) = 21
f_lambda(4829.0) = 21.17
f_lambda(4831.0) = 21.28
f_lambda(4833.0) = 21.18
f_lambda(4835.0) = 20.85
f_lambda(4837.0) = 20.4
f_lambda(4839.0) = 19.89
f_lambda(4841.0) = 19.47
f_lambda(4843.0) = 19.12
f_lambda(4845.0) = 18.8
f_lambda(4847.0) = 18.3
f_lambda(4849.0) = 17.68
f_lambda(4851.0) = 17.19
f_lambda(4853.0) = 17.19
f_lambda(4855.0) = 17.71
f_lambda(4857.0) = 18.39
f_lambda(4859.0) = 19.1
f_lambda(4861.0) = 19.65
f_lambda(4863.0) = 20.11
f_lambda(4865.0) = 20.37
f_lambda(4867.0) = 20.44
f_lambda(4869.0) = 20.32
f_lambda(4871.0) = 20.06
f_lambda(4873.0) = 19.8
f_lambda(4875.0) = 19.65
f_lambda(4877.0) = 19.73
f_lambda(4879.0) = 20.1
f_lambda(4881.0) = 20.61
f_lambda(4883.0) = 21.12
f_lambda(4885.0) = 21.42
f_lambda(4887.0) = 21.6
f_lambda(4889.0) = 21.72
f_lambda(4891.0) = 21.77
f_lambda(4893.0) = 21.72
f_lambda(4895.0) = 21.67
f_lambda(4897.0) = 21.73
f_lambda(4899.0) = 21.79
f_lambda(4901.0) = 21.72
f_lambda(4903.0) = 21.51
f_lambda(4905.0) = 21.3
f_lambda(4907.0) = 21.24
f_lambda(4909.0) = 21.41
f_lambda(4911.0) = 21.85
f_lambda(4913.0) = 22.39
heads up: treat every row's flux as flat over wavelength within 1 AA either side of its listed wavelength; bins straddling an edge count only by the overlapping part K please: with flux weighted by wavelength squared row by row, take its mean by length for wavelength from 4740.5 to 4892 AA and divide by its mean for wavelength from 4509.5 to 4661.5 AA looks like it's 1.29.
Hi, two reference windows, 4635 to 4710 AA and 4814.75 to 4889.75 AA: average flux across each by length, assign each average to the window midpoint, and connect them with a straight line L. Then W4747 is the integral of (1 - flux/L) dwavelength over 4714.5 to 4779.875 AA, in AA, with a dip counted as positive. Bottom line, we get 8.2 AA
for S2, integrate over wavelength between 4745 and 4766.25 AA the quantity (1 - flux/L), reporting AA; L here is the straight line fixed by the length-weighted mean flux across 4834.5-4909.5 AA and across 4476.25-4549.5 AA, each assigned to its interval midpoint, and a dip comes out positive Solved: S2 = 5.3 AA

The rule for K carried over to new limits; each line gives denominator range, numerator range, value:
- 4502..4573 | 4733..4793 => 1.09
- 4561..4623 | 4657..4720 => 1.14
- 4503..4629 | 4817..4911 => 1.47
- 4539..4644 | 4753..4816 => 1.19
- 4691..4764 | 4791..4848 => 1.25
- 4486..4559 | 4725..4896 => 1.30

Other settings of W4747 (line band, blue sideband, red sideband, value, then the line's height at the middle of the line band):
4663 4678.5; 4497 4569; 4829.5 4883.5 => 1.1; 17.5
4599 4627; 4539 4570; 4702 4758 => 1.3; 16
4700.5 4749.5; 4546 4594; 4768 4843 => 2.9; 17.9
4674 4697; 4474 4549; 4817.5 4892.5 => 2.2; 17.9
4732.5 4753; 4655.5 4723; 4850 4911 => 2.0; 17.9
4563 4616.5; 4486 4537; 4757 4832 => 3.7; 16.6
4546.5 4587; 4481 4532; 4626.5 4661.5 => 0.1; 16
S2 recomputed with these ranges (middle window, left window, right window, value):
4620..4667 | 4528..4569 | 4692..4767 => 0.7 AA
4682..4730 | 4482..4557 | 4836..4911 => 2.7 AA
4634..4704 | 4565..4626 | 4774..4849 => 1.5 AA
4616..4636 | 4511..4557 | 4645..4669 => 1.3 AA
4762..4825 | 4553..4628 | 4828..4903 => 3.6 AA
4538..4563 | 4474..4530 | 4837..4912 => 1.4 AA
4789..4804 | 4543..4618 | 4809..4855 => 0.4 AA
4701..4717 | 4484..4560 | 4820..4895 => 0.5 AA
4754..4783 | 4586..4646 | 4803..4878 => 5.1 AA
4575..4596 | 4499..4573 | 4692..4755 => 1.3 AA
